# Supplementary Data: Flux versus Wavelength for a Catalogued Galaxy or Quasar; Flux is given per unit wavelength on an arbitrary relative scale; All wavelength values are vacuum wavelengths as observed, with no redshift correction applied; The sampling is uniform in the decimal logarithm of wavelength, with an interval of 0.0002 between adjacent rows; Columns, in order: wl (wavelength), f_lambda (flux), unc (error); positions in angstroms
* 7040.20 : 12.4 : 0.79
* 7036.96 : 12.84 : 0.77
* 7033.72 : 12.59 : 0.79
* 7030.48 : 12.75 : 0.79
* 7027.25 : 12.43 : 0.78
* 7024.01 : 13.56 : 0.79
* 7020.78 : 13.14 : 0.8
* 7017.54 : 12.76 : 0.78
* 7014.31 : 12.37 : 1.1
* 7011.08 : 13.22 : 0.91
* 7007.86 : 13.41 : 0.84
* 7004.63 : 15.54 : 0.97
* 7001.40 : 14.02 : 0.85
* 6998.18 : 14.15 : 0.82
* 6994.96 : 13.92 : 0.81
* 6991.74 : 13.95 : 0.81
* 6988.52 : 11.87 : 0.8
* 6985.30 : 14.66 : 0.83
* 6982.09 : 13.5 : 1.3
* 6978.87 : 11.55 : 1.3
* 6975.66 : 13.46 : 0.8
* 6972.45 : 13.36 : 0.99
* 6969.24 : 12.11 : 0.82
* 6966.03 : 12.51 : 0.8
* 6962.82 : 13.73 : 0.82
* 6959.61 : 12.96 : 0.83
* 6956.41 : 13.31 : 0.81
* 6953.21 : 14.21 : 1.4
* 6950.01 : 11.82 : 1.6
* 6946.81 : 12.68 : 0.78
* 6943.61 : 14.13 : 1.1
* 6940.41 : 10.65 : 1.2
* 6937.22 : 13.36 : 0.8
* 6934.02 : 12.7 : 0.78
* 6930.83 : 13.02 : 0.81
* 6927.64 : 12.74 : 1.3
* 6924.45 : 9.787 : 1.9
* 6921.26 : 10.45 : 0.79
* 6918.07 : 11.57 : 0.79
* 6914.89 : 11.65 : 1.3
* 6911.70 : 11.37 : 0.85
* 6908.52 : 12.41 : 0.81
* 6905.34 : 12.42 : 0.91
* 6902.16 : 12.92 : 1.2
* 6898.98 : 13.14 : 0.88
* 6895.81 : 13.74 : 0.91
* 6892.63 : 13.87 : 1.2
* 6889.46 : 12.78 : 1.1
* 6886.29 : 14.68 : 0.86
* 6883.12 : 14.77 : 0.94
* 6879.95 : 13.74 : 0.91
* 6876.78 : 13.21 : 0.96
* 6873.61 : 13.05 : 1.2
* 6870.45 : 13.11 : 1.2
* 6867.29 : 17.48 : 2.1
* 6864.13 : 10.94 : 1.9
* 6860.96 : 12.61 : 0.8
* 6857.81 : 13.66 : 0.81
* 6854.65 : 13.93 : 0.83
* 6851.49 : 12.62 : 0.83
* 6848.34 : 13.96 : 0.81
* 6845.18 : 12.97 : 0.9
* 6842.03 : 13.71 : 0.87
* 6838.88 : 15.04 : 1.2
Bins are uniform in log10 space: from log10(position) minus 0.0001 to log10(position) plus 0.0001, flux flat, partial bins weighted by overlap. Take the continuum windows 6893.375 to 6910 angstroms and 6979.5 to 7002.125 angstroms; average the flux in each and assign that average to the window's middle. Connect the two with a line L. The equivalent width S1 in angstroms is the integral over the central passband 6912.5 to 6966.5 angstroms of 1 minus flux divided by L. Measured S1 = 3.4 angstroms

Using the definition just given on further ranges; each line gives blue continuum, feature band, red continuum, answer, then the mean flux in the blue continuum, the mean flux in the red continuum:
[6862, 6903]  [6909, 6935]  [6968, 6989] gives 3.33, 13.6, 13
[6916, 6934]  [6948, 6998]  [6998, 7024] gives -1.82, 11.6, 13.5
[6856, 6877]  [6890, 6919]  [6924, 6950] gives 0.75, 13.5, 12.5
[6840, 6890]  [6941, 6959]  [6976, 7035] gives 0.48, 13.6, 13.3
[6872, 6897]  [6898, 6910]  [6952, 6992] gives 0.79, 13.7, 13.1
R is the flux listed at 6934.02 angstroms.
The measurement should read 12.7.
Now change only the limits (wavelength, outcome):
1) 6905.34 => 12.42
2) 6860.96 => 12.61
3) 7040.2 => 12.4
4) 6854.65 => 13.93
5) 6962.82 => 13.73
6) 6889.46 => 12.78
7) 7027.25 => 12.43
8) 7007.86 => 13.41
